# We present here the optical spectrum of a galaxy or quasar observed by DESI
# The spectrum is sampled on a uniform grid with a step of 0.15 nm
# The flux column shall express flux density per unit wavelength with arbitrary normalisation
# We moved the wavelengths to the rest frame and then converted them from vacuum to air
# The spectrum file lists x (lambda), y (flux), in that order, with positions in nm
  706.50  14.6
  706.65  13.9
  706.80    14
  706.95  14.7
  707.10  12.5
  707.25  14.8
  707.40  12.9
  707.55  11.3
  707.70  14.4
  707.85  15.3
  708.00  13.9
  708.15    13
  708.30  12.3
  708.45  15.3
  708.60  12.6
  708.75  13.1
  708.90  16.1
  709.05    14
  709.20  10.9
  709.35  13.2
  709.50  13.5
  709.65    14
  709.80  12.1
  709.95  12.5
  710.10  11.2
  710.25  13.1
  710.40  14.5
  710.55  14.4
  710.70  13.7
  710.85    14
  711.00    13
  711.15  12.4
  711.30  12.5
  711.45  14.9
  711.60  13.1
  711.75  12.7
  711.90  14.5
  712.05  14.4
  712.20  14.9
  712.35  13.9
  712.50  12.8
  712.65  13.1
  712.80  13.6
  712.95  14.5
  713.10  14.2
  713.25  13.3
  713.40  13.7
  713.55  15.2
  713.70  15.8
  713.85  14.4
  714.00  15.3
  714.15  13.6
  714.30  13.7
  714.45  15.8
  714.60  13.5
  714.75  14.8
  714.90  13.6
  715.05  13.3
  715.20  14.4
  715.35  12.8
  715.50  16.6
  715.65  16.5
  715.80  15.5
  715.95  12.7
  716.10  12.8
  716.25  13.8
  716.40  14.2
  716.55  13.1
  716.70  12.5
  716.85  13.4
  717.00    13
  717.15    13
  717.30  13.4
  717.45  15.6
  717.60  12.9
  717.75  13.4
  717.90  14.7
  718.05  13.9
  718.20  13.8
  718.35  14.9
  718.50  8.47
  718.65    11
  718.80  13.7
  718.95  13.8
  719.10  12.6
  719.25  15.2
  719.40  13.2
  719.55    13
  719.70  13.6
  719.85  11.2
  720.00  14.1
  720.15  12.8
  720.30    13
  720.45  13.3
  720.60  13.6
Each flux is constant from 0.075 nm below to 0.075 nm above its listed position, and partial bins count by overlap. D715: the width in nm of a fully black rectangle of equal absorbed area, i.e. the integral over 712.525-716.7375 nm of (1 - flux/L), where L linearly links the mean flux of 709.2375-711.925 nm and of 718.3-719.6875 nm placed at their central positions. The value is -0.35 nm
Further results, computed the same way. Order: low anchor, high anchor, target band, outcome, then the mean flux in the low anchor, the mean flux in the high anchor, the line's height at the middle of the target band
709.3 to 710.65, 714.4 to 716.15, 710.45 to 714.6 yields -0.068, 13.2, 14.4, 13.7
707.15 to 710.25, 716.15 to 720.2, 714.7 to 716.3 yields -0.117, 13.3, 13.3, 13.3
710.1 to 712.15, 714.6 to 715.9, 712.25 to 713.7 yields 0.009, 13.6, 14.6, 14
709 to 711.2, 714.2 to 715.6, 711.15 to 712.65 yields -0.010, 13.1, 14.3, 13.6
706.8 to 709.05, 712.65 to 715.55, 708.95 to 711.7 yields 0.150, 13.7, 14.3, 14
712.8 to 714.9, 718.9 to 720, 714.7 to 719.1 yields 0.054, 14.4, 13.3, 13.8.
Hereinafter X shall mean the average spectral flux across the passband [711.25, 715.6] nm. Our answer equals 14.1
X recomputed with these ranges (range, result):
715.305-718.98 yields 13.6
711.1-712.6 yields 13.6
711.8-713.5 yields 13.9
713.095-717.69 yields 14.1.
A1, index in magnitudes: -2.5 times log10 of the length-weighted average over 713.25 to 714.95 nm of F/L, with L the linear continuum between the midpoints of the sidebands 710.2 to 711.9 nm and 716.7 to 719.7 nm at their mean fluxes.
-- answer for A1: -0.08 mag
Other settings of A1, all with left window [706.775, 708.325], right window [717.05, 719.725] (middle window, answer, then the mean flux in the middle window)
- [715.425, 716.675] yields -0.07 mag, 14.3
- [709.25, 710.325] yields 0.06 mag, 12.8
